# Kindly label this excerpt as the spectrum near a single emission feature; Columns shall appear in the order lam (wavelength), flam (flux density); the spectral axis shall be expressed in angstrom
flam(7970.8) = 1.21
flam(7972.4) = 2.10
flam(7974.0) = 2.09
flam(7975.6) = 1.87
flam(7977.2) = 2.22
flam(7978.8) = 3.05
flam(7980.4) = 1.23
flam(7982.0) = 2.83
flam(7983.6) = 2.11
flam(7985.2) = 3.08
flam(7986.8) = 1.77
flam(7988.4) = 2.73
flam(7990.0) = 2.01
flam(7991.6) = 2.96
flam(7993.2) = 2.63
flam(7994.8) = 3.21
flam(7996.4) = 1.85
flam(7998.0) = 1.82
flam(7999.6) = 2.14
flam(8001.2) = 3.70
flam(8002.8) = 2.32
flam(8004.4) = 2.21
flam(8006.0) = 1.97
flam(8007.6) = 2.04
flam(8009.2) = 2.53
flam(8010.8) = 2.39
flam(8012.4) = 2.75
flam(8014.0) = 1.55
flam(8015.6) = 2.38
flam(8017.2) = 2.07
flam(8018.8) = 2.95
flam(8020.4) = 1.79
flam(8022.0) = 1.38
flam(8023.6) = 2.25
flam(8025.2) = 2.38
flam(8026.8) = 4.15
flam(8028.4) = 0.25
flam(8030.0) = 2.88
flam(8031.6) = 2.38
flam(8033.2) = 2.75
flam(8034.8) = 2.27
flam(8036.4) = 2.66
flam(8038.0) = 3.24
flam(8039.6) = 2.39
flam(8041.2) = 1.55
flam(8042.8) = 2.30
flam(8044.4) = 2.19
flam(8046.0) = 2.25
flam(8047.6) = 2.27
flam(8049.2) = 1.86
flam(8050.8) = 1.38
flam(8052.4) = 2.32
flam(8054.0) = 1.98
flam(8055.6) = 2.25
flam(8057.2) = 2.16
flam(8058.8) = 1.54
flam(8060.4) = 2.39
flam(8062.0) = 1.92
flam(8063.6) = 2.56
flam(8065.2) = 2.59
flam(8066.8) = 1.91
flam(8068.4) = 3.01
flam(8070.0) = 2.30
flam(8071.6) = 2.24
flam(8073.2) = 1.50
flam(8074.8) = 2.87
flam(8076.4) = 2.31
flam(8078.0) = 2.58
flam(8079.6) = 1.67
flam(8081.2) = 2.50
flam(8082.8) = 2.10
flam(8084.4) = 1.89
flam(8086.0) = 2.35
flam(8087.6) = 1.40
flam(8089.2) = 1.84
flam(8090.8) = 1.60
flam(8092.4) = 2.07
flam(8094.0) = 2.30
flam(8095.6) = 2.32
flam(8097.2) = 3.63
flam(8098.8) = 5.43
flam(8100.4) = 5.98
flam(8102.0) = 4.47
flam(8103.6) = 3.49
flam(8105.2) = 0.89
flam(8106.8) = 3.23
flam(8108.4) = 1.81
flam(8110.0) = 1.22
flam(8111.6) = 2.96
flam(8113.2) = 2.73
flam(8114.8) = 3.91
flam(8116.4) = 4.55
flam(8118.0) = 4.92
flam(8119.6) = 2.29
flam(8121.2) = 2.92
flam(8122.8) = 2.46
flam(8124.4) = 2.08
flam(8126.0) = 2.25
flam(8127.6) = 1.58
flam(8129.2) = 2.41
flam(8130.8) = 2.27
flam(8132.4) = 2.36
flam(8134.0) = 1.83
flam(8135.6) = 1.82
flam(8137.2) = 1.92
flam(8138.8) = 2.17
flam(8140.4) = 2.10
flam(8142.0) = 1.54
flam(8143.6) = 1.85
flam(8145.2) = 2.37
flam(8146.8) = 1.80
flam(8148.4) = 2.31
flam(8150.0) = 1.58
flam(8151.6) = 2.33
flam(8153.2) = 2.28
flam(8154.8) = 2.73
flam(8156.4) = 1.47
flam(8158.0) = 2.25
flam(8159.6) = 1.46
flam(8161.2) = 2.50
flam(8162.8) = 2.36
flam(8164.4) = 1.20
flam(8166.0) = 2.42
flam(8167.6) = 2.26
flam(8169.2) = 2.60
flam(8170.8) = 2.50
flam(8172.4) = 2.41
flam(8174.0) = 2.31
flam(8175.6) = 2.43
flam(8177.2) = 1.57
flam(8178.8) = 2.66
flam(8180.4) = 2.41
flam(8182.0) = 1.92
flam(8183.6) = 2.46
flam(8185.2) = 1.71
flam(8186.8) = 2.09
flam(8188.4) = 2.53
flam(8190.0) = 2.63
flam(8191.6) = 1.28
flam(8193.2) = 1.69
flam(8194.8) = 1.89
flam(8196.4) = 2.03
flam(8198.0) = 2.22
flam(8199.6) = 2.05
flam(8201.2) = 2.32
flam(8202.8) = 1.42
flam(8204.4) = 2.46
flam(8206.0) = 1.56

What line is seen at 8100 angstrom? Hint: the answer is [S II]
